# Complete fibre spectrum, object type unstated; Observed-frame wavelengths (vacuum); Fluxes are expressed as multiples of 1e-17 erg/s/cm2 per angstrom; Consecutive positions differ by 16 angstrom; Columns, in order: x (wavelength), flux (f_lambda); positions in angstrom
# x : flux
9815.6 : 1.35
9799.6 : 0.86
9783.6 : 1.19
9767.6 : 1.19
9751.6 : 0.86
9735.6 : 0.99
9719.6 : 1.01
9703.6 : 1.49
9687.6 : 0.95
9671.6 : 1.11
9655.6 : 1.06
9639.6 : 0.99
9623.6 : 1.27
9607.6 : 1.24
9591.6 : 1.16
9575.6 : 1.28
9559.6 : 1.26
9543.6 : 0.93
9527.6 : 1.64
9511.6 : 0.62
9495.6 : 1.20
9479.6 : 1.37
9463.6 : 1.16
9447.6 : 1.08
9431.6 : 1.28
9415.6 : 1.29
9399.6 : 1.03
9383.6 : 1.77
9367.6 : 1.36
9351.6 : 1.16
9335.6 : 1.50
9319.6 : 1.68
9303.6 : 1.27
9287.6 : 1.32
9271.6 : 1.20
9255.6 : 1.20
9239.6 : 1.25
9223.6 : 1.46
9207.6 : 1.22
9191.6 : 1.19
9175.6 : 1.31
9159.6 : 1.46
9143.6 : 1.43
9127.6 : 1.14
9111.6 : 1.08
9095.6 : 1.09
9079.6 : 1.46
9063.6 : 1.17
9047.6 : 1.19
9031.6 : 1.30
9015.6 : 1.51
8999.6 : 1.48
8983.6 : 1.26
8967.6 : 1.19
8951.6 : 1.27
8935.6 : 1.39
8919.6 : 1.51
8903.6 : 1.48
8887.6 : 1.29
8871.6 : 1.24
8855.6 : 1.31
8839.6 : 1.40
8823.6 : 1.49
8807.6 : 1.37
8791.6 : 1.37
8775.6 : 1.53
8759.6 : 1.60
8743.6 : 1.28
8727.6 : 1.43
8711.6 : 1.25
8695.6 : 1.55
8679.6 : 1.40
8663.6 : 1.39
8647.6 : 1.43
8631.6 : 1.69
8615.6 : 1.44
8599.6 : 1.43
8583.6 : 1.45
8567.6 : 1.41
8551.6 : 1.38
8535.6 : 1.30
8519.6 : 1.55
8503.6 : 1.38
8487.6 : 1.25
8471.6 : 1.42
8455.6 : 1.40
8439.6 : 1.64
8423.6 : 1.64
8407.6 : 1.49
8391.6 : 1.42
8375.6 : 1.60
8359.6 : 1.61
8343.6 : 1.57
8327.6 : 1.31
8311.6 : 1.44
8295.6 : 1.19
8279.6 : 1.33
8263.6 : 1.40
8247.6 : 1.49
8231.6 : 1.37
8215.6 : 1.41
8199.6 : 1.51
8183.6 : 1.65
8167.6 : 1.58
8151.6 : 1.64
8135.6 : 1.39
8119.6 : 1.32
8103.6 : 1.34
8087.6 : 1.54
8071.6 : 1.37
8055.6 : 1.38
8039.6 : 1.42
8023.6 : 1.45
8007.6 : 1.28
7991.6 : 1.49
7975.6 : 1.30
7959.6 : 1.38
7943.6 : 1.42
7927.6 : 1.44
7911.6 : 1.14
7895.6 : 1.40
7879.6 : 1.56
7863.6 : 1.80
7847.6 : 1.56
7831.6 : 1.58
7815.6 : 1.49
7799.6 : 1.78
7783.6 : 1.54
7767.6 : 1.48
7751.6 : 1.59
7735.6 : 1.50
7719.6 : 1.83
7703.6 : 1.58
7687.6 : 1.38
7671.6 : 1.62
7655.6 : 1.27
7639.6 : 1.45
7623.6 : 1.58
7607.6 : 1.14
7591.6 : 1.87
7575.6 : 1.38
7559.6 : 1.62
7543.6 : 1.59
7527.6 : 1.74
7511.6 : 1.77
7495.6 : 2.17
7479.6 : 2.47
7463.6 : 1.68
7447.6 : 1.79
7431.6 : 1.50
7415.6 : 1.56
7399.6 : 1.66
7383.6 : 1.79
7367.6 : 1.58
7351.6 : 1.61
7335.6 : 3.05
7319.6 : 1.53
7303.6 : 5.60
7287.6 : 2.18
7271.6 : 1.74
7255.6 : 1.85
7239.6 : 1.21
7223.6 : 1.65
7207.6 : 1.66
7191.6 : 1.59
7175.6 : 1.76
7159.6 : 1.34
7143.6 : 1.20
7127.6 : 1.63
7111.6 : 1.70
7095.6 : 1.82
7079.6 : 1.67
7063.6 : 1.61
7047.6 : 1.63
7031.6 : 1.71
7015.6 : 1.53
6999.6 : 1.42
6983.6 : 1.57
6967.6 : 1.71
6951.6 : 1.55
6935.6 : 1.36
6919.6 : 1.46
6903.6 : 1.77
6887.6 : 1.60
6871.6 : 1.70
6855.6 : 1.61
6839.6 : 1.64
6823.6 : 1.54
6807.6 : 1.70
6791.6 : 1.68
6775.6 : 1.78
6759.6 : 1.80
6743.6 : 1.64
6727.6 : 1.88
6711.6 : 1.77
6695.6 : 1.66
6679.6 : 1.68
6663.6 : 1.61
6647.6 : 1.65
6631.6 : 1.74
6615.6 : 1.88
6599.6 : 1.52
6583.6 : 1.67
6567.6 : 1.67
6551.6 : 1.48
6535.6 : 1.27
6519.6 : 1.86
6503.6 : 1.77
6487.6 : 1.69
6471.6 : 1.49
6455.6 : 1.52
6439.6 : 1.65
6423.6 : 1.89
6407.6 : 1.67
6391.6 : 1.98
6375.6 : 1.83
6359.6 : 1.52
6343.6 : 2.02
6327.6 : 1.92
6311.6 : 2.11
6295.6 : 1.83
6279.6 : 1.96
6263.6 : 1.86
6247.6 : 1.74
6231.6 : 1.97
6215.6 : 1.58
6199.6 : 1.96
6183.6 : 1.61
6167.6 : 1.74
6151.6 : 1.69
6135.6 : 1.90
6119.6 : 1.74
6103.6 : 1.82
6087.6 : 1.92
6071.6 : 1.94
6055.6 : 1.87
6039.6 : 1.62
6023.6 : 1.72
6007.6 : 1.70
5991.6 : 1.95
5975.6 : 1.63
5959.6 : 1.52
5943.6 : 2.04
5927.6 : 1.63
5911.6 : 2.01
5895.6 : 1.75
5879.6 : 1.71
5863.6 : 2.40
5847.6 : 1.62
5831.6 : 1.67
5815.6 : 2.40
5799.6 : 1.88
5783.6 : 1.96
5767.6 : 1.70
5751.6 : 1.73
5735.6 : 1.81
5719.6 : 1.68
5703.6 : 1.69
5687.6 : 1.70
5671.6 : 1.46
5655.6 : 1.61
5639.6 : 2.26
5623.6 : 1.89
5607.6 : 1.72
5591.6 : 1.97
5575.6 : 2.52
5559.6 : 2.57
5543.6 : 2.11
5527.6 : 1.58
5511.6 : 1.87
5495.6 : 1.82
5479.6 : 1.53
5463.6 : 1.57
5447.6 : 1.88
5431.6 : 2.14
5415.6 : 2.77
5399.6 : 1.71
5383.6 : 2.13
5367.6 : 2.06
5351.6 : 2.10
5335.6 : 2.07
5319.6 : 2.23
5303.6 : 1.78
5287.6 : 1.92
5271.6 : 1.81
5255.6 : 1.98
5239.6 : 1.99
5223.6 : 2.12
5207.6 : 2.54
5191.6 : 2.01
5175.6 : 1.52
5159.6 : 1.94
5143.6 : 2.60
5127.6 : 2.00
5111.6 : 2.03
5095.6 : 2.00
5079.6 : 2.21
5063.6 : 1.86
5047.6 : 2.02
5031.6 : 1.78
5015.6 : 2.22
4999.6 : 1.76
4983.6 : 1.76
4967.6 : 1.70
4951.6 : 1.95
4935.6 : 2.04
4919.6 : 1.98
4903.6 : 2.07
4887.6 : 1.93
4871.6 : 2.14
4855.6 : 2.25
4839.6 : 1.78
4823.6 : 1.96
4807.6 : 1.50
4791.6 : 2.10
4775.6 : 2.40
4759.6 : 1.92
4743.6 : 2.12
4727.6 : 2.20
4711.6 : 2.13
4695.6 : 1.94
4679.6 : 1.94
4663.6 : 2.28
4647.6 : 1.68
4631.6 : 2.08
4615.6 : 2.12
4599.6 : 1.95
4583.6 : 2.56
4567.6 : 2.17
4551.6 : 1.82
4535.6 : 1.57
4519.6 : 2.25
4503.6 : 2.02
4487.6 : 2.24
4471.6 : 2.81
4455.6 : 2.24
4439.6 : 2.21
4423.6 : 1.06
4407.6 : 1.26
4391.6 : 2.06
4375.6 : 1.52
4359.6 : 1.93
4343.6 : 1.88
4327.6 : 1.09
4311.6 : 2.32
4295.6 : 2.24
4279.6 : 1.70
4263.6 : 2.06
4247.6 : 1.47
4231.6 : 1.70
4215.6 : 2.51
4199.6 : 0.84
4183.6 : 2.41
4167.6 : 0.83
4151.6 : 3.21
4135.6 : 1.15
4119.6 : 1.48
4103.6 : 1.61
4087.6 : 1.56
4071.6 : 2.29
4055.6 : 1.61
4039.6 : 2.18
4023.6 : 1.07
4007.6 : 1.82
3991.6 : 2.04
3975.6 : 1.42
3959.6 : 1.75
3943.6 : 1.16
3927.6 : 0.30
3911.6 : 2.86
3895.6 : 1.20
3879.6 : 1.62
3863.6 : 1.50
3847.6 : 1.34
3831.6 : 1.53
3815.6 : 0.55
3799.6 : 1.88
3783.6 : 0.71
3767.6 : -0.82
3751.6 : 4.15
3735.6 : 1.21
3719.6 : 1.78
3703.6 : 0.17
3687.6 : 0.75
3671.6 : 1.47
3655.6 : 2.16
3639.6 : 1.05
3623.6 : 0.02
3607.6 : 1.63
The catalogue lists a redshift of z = 0.11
